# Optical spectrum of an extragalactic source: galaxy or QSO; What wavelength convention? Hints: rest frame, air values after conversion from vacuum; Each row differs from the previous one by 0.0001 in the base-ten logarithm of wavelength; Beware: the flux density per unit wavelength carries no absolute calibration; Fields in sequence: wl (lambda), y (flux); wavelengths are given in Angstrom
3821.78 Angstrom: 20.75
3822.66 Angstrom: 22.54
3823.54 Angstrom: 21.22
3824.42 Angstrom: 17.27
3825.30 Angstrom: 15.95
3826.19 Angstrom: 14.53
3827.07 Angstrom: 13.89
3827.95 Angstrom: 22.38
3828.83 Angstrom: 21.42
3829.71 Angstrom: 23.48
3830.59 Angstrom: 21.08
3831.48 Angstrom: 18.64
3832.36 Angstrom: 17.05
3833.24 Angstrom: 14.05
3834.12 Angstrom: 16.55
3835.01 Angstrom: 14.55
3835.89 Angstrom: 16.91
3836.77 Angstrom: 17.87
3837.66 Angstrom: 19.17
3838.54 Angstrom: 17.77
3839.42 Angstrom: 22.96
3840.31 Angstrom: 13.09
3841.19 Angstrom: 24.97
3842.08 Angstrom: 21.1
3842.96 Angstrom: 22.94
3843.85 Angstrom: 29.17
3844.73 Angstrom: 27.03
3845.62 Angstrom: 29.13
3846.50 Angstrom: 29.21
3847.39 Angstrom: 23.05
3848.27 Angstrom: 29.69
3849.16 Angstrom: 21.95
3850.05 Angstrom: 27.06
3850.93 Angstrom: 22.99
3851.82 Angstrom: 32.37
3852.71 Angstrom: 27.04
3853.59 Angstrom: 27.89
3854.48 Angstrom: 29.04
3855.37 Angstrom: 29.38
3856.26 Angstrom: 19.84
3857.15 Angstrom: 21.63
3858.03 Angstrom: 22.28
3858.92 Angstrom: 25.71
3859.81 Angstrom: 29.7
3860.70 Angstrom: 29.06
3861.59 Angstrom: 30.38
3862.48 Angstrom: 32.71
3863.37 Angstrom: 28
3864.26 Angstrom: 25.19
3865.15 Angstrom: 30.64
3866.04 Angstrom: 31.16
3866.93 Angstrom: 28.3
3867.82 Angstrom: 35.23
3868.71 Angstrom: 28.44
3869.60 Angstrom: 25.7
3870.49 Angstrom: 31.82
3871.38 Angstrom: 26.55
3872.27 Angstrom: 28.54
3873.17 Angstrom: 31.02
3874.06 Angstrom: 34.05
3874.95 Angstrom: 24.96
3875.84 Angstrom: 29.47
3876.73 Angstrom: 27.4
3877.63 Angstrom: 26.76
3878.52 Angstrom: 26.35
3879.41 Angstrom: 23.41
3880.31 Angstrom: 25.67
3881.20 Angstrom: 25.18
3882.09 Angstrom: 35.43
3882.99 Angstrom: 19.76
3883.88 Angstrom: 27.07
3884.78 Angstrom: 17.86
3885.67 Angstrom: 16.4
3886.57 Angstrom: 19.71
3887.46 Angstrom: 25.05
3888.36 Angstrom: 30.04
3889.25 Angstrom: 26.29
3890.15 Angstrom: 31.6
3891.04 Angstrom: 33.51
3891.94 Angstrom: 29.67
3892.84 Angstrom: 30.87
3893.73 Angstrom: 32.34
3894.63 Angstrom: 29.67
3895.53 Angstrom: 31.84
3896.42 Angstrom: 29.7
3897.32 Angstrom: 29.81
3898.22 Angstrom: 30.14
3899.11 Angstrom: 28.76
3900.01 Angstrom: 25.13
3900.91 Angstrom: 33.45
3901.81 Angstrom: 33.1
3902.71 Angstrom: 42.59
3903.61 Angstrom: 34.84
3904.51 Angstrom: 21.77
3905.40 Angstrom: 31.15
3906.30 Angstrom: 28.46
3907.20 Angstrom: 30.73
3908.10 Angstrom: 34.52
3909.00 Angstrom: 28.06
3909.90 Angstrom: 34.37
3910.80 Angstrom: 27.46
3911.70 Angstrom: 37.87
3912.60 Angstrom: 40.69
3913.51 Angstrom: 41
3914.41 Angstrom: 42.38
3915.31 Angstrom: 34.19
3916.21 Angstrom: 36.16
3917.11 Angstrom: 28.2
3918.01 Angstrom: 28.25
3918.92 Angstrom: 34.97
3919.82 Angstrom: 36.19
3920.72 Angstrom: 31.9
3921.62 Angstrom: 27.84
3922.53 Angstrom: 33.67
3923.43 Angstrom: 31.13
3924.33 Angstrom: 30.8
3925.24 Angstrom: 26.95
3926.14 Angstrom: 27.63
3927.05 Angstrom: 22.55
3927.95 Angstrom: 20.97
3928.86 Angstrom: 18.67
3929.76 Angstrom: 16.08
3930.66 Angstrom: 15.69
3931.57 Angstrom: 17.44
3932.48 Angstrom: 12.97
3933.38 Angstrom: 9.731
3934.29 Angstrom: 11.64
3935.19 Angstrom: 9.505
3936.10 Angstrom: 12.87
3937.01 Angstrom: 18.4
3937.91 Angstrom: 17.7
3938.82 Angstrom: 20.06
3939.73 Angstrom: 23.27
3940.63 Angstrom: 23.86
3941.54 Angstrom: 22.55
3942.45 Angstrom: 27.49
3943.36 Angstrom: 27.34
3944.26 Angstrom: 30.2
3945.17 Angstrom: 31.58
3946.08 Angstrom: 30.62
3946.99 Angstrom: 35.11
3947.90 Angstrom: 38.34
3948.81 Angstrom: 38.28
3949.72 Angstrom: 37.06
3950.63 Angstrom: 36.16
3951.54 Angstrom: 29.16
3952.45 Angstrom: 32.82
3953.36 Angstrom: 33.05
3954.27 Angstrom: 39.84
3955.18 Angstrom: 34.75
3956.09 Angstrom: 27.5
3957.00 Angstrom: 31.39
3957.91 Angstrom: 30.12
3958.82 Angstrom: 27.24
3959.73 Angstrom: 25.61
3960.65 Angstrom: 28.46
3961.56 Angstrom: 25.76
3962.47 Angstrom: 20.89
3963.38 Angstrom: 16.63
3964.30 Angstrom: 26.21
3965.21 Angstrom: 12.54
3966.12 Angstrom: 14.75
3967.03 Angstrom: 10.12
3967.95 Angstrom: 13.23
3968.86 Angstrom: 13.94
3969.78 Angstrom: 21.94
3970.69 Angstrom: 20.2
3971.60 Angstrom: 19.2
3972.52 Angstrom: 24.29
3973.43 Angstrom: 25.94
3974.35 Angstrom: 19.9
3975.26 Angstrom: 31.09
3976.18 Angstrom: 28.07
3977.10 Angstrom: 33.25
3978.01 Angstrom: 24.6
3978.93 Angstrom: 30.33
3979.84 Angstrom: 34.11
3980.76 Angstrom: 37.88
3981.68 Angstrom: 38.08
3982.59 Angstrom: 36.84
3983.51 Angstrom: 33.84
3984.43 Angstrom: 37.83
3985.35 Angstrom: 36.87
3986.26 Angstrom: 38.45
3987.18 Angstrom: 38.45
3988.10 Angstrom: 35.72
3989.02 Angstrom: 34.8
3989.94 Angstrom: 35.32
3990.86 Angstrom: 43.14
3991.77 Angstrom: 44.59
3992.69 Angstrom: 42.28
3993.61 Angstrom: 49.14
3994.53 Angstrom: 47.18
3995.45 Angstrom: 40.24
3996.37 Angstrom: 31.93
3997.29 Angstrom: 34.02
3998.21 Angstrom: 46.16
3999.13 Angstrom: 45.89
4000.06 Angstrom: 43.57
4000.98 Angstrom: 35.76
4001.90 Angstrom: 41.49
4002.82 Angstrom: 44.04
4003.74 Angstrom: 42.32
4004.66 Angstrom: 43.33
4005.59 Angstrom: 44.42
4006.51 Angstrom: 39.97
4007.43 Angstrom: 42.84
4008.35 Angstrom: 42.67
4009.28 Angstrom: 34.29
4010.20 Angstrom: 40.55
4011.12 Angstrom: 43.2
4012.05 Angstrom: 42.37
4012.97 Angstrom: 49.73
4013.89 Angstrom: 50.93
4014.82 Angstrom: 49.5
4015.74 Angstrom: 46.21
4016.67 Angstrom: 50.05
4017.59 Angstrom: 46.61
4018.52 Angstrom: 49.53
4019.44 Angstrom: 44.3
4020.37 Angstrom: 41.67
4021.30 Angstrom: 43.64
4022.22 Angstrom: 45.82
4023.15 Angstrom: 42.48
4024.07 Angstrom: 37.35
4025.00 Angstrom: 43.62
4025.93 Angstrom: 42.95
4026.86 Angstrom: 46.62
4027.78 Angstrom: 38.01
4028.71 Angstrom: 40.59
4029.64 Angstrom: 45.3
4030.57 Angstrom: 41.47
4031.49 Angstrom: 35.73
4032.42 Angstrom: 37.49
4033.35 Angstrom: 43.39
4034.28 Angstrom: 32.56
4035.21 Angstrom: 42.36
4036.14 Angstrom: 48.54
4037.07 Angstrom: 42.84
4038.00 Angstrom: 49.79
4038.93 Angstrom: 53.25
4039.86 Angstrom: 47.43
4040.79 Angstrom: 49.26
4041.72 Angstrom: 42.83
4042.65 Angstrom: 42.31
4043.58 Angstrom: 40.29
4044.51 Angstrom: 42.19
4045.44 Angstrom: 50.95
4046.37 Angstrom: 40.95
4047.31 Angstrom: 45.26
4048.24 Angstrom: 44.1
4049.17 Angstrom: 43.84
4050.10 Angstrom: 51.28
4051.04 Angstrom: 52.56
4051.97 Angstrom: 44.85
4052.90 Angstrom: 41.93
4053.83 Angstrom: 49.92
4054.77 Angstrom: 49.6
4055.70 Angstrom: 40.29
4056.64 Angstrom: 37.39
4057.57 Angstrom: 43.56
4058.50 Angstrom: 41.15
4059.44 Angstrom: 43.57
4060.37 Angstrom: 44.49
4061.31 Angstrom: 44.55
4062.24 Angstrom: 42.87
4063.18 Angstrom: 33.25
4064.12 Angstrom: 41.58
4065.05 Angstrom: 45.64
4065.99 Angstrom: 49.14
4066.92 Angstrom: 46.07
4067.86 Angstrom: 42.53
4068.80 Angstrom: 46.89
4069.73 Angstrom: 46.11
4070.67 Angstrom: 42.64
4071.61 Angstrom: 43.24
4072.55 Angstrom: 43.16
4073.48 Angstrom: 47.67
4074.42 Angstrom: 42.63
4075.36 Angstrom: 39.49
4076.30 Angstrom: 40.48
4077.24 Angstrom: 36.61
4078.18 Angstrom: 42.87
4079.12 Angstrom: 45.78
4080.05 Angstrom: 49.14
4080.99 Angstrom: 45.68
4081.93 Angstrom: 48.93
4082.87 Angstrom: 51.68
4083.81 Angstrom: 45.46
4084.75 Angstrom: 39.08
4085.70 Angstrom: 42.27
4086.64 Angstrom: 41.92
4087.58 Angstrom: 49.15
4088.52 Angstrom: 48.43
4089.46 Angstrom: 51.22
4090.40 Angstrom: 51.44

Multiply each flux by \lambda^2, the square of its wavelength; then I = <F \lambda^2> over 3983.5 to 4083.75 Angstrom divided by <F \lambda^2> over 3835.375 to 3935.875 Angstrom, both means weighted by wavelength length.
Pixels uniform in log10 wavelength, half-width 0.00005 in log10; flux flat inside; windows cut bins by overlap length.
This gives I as 1.71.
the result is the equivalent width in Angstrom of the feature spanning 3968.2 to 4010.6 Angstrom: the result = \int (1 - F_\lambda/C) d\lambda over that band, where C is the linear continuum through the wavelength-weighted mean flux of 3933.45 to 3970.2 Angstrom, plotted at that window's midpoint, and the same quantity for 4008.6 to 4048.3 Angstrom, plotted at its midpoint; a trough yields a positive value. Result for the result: -1.45 Angstrom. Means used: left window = 25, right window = 43.9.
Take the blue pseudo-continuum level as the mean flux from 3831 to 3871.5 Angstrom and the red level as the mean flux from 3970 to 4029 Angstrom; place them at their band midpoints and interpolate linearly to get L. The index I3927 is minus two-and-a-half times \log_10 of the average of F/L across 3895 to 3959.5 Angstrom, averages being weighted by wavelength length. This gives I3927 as 0.12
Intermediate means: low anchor 24.9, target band 28.7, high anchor 39.2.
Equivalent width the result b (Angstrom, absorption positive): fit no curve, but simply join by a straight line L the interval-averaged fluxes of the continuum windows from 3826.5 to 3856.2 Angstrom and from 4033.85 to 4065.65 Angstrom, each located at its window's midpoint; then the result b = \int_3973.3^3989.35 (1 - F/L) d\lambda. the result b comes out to 1.7 Angstrom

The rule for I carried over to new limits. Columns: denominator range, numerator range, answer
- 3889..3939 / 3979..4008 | 1.49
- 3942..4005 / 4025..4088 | 1.42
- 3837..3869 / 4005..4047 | 1.82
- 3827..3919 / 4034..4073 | 1.78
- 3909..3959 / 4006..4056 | 1.66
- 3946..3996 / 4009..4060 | 1.48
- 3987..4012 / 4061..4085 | 1.11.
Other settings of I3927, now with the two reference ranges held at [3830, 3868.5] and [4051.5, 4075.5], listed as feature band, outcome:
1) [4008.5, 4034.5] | -0.09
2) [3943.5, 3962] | 0.06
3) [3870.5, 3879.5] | -0.06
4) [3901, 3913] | -0.11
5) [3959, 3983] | 0.41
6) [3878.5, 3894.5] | 0.05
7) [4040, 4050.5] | -0.07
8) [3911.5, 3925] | -0.12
